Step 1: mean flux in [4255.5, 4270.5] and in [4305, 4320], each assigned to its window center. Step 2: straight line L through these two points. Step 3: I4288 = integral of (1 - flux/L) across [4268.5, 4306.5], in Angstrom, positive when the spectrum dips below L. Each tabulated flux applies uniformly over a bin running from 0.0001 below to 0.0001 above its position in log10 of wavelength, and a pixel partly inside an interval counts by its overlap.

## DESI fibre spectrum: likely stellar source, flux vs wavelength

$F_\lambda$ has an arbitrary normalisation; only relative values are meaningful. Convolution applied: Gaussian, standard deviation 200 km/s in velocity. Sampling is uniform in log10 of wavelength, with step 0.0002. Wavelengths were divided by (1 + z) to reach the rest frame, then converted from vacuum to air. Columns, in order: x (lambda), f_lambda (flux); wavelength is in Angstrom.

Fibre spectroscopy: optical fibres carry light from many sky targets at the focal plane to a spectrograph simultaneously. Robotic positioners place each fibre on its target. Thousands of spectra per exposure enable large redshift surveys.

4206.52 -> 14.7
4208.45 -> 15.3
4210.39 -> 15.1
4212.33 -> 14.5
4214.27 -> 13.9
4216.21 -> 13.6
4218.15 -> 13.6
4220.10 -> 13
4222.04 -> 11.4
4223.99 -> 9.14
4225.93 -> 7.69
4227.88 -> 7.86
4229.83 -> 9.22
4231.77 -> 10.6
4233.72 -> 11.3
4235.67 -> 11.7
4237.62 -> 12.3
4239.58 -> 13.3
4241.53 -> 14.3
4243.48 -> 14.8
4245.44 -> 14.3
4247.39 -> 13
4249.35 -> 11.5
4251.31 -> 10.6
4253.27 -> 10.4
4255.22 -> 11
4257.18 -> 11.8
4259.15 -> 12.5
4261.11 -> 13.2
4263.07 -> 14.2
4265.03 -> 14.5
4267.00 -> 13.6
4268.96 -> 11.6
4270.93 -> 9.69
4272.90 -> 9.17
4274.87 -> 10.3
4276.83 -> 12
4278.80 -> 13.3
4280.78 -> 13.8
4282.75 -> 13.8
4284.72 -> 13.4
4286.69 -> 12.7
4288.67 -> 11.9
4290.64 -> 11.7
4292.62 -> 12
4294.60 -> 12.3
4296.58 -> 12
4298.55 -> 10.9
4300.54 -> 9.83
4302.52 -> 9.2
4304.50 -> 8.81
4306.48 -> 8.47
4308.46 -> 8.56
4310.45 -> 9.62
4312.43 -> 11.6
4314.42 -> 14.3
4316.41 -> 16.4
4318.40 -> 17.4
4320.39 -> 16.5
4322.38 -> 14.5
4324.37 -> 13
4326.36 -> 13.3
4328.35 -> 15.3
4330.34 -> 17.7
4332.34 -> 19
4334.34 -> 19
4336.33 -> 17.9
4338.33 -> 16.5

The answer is 3.63 Angstrom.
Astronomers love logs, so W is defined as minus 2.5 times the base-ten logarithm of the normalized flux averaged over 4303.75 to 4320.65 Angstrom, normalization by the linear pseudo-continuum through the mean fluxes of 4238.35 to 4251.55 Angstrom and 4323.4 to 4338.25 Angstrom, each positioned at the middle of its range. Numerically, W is 0.27 mag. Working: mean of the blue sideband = 13.2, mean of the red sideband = 16.5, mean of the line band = 12.3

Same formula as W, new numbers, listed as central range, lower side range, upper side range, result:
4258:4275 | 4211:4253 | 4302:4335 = 0.04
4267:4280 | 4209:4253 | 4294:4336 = 0.13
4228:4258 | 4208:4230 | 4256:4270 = 0.06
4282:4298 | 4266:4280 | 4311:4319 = 0.02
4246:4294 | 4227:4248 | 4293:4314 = -0.09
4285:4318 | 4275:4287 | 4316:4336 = 0.26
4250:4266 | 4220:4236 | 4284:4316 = -0.17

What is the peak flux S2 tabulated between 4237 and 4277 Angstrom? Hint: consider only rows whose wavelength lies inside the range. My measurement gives 14.8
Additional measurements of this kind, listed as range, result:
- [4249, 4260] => 12.5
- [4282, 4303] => 13.8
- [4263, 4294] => 14.5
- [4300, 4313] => 11.6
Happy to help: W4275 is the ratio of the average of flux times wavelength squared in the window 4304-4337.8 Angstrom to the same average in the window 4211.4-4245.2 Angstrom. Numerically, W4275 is 1.25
